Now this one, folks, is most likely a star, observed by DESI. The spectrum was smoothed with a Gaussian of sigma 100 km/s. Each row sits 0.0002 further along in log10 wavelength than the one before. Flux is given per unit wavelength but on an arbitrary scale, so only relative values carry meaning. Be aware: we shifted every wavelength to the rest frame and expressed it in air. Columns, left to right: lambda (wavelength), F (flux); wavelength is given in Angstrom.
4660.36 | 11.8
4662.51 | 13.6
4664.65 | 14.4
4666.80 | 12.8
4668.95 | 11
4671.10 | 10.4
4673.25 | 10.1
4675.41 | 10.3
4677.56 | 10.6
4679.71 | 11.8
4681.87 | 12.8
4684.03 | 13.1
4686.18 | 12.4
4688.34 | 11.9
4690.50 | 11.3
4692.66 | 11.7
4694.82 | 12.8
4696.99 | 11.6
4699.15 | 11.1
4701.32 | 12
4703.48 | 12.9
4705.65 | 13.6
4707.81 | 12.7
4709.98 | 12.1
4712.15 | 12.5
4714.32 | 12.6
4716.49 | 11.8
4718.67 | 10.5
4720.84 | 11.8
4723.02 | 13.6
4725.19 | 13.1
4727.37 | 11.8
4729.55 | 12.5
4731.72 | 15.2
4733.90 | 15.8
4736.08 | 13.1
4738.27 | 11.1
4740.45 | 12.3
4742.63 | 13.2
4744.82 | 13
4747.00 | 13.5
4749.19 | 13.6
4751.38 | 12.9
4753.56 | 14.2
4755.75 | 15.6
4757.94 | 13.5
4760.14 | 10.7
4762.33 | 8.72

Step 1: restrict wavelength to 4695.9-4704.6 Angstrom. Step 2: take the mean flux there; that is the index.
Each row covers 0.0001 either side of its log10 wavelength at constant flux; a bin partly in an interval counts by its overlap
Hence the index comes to 11.9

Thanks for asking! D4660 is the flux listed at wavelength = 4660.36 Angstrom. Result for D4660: 11.8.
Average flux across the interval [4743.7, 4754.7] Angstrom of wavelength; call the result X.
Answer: 13.5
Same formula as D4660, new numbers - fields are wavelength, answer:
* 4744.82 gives 13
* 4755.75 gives 15.6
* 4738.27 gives 11.1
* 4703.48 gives 12.9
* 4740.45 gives 12.3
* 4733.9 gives 15.8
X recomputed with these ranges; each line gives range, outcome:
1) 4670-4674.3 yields 10.3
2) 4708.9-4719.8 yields 11.9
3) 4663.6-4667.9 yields 13.6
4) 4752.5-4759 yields 14.4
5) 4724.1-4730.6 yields 12.5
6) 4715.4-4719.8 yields 11.2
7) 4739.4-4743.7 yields 12.8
